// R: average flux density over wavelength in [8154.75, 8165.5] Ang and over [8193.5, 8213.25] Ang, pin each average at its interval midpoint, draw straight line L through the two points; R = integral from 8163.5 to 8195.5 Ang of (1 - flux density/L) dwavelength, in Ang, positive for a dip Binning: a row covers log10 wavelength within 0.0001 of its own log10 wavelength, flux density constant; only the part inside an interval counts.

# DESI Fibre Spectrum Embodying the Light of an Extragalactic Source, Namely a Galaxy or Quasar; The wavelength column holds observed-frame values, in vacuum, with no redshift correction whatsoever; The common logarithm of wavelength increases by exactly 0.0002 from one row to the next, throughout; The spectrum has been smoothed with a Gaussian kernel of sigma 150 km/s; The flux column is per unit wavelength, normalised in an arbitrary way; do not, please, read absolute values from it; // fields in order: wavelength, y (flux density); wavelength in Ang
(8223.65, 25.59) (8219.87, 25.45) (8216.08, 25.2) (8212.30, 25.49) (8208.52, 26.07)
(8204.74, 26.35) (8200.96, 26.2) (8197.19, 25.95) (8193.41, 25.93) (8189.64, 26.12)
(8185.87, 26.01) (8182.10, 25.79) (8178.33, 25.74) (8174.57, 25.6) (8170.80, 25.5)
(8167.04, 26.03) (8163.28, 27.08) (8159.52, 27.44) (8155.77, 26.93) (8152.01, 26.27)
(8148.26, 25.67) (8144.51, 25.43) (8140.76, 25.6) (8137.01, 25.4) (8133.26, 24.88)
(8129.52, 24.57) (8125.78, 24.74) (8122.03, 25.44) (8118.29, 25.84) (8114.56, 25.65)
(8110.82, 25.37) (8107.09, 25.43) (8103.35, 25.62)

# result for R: 0.89 Ang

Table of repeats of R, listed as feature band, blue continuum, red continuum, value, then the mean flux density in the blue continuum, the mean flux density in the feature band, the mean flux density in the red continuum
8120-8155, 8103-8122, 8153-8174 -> 0.9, 25.6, 25.4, 26.5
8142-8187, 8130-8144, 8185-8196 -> -0.9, 25.2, 26.1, 26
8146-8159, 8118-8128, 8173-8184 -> -0.5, 25.2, 26.4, 25.7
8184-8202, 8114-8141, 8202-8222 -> -0.3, 25.2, 26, 25.7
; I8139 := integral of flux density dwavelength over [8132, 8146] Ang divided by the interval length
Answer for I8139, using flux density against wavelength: 25.3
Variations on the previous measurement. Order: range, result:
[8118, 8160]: 25.6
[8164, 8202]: 25.9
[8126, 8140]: 25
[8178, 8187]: 25.8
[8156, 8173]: 26.5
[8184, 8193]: 26.1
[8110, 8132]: 25.3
